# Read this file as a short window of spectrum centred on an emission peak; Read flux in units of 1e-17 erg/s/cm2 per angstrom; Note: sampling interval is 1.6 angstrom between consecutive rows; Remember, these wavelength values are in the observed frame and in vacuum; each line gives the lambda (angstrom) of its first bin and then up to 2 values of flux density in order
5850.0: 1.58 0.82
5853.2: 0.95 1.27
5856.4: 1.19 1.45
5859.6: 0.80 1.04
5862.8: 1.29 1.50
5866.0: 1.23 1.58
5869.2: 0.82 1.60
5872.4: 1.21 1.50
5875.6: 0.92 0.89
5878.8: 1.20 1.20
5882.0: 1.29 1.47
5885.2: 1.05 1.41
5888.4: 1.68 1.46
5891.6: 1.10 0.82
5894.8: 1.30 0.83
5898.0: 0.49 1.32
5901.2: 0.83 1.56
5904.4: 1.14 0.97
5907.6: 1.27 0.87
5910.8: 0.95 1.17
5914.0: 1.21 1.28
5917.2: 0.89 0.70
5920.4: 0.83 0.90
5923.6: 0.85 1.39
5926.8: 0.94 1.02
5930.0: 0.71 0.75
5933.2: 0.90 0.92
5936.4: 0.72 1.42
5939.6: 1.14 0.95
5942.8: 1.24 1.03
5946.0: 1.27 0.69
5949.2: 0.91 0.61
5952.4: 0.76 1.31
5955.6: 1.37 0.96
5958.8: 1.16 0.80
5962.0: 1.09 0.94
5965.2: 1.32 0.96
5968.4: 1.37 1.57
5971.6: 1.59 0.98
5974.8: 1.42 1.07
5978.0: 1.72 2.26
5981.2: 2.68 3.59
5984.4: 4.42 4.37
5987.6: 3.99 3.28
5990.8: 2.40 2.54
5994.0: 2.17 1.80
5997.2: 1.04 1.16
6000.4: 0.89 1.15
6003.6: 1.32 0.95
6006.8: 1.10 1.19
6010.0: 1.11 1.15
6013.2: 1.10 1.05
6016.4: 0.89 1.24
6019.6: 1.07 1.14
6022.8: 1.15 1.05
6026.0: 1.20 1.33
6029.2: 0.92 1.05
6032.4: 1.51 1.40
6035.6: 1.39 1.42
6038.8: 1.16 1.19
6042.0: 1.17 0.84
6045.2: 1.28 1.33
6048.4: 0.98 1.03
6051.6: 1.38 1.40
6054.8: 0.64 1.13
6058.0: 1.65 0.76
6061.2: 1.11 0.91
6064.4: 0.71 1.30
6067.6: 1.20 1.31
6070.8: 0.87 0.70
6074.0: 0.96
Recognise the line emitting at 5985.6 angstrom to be [O II]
